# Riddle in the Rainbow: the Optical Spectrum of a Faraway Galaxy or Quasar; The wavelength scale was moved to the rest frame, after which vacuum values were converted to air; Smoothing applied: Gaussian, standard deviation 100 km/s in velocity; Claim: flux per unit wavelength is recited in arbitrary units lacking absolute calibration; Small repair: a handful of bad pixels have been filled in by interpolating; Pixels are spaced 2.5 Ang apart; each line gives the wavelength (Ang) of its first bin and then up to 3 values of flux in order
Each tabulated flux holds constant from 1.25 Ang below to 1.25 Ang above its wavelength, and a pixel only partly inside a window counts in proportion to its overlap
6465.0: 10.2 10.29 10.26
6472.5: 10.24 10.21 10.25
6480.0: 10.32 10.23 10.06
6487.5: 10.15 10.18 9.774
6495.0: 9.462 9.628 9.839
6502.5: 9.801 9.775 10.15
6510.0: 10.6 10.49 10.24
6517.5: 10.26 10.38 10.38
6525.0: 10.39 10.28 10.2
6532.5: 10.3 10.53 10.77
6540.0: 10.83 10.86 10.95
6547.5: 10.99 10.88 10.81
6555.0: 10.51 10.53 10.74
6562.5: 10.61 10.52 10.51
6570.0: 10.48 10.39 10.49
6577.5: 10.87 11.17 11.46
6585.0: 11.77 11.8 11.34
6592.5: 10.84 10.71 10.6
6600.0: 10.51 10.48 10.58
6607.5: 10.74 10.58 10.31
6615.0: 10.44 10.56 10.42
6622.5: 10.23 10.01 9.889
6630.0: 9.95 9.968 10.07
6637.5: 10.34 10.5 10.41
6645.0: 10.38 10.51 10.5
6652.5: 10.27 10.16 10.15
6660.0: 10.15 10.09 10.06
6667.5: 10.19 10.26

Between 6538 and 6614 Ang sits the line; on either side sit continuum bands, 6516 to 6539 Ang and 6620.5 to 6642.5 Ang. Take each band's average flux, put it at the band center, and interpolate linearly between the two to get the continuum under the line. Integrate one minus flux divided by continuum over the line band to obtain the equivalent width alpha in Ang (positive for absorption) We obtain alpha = -3.8 Ang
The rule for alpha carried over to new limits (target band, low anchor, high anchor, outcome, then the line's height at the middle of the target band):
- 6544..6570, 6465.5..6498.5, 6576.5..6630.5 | -0.6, 10.5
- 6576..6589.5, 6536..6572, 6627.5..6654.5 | -1.1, 10.6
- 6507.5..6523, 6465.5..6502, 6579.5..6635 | -0.3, 10.2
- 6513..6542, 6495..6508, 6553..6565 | -0.8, 10.2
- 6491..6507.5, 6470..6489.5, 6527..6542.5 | 0.9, 10.3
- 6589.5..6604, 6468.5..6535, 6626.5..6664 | -0.7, 10.2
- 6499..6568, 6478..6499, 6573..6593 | 0.6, 10.6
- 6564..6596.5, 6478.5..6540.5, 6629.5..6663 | -2.3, 10.2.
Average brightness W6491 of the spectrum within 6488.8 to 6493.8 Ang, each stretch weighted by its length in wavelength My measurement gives 9.97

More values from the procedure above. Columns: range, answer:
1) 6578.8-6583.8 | 11.3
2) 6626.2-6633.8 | 9.94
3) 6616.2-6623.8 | 10.4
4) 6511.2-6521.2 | 10.3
